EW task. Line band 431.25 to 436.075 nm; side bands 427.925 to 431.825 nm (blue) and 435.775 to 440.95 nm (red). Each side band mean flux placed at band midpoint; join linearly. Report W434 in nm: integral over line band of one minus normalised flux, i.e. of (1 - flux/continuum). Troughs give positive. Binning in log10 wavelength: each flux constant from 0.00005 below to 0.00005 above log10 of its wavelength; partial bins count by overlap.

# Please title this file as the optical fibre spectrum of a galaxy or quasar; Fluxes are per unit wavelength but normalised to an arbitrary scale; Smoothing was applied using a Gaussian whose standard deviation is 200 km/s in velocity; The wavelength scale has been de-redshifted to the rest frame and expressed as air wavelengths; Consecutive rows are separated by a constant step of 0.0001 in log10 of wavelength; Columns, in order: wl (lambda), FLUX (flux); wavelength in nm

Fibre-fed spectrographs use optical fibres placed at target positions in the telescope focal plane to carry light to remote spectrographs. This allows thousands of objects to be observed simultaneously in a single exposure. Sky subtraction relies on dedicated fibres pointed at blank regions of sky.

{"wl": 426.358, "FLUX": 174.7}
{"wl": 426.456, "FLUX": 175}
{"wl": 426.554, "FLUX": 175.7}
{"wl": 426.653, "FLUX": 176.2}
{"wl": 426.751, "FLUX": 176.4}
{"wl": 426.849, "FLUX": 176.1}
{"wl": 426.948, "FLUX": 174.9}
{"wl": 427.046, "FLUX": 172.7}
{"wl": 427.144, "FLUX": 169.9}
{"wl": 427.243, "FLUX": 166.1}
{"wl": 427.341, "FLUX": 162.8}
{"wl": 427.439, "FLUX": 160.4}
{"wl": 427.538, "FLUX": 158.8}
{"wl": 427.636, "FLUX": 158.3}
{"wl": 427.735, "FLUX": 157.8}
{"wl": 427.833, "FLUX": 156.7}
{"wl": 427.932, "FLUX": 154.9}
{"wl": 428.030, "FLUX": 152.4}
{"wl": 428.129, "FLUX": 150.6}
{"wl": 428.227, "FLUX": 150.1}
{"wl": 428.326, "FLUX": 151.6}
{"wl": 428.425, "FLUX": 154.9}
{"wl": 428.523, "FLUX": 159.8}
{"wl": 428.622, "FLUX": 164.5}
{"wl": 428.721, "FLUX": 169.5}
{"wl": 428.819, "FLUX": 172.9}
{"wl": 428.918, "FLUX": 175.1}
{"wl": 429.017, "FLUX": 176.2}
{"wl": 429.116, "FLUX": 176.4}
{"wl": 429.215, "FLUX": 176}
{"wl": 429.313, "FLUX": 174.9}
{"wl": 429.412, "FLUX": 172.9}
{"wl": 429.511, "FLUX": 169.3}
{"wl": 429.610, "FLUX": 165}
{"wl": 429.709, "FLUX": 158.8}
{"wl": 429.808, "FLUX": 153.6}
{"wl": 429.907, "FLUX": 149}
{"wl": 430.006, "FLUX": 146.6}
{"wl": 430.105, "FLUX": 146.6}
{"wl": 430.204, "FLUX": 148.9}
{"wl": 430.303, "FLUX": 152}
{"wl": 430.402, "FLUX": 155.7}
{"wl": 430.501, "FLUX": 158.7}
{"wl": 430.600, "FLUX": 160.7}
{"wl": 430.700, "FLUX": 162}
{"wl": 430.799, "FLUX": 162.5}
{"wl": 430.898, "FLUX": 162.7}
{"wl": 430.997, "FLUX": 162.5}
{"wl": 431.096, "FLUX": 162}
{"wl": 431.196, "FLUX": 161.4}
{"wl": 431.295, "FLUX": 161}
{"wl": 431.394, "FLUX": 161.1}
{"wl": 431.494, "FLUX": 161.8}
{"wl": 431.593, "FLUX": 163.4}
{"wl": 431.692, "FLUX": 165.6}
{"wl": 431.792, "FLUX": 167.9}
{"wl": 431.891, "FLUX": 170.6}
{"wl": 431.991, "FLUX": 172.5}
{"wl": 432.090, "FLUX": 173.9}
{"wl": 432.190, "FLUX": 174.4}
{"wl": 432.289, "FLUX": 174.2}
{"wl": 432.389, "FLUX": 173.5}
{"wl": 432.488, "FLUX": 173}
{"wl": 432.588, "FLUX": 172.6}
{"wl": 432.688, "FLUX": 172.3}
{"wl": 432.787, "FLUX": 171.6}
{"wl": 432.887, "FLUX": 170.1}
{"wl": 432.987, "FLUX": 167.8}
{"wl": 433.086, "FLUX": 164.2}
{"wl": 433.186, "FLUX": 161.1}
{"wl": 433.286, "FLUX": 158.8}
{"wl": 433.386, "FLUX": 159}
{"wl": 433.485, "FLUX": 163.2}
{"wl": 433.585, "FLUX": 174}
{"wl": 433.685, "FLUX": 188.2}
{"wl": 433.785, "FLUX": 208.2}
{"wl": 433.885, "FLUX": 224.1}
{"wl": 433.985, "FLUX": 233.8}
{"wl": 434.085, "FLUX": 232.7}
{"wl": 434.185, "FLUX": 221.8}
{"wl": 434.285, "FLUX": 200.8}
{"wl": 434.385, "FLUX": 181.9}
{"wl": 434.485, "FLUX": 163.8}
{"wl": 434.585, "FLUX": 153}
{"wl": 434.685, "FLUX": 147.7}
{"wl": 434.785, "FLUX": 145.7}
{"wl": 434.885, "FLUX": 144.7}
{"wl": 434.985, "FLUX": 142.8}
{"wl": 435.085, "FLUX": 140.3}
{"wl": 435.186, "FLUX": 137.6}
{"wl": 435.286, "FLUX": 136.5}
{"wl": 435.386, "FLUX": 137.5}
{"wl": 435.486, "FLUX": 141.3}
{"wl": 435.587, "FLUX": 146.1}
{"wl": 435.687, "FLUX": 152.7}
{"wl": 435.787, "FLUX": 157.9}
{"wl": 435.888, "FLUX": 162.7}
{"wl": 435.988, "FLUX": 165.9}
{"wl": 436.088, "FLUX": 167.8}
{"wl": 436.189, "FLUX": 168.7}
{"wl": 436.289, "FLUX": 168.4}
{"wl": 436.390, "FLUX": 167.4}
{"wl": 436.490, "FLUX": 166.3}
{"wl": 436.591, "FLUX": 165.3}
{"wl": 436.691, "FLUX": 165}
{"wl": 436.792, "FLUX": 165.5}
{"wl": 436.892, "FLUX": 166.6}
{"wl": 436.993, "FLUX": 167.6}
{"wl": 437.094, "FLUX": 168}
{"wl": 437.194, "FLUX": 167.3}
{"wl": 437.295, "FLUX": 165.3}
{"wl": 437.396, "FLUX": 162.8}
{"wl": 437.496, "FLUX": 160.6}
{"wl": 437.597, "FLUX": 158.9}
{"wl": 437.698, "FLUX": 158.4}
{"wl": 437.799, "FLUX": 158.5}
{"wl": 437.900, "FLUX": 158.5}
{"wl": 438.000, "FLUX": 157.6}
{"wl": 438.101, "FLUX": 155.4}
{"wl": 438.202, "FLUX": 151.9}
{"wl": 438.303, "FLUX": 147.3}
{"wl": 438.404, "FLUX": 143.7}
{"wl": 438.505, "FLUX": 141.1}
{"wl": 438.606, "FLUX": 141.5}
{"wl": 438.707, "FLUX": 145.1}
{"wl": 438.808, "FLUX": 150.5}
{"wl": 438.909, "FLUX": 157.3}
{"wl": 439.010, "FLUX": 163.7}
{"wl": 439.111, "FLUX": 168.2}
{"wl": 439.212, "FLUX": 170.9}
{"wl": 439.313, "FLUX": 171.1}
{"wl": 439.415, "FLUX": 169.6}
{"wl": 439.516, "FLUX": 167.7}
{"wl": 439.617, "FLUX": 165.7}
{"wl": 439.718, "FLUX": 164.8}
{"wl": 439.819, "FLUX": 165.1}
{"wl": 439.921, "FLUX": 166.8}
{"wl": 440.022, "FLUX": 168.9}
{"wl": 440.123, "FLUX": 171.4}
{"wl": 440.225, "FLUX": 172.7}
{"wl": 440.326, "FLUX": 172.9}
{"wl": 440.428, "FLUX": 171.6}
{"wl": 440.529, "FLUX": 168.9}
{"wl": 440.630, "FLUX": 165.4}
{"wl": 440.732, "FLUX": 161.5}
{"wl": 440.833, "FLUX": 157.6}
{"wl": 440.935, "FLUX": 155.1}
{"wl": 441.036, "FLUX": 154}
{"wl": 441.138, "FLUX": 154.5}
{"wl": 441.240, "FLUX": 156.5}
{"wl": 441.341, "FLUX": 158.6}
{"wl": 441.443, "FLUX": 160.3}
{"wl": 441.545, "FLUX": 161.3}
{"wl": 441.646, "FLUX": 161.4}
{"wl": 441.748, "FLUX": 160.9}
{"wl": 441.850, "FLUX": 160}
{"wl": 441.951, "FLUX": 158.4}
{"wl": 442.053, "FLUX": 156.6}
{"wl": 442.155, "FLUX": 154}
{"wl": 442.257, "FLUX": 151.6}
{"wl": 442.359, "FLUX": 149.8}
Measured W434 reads -0.20 nm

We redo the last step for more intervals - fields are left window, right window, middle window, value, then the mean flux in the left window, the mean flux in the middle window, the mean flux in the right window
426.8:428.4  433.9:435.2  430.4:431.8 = 0.05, 161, 162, 175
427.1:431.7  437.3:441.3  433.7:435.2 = -0.18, 161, 180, 160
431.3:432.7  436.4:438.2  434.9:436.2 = 0.12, 169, 150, 163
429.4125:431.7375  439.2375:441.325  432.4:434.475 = -0.30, 159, 184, 165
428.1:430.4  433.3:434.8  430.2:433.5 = 0.19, 162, 165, 187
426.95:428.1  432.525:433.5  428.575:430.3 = -0.01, 161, 164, 166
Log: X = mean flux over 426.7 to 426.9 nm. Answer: 176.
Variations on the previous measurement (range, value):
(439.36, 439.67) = 168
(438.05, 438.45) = 149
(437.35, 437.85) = 160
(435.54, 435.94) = 155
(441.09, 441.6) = 158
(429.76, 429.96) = 151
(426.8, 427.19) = 173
